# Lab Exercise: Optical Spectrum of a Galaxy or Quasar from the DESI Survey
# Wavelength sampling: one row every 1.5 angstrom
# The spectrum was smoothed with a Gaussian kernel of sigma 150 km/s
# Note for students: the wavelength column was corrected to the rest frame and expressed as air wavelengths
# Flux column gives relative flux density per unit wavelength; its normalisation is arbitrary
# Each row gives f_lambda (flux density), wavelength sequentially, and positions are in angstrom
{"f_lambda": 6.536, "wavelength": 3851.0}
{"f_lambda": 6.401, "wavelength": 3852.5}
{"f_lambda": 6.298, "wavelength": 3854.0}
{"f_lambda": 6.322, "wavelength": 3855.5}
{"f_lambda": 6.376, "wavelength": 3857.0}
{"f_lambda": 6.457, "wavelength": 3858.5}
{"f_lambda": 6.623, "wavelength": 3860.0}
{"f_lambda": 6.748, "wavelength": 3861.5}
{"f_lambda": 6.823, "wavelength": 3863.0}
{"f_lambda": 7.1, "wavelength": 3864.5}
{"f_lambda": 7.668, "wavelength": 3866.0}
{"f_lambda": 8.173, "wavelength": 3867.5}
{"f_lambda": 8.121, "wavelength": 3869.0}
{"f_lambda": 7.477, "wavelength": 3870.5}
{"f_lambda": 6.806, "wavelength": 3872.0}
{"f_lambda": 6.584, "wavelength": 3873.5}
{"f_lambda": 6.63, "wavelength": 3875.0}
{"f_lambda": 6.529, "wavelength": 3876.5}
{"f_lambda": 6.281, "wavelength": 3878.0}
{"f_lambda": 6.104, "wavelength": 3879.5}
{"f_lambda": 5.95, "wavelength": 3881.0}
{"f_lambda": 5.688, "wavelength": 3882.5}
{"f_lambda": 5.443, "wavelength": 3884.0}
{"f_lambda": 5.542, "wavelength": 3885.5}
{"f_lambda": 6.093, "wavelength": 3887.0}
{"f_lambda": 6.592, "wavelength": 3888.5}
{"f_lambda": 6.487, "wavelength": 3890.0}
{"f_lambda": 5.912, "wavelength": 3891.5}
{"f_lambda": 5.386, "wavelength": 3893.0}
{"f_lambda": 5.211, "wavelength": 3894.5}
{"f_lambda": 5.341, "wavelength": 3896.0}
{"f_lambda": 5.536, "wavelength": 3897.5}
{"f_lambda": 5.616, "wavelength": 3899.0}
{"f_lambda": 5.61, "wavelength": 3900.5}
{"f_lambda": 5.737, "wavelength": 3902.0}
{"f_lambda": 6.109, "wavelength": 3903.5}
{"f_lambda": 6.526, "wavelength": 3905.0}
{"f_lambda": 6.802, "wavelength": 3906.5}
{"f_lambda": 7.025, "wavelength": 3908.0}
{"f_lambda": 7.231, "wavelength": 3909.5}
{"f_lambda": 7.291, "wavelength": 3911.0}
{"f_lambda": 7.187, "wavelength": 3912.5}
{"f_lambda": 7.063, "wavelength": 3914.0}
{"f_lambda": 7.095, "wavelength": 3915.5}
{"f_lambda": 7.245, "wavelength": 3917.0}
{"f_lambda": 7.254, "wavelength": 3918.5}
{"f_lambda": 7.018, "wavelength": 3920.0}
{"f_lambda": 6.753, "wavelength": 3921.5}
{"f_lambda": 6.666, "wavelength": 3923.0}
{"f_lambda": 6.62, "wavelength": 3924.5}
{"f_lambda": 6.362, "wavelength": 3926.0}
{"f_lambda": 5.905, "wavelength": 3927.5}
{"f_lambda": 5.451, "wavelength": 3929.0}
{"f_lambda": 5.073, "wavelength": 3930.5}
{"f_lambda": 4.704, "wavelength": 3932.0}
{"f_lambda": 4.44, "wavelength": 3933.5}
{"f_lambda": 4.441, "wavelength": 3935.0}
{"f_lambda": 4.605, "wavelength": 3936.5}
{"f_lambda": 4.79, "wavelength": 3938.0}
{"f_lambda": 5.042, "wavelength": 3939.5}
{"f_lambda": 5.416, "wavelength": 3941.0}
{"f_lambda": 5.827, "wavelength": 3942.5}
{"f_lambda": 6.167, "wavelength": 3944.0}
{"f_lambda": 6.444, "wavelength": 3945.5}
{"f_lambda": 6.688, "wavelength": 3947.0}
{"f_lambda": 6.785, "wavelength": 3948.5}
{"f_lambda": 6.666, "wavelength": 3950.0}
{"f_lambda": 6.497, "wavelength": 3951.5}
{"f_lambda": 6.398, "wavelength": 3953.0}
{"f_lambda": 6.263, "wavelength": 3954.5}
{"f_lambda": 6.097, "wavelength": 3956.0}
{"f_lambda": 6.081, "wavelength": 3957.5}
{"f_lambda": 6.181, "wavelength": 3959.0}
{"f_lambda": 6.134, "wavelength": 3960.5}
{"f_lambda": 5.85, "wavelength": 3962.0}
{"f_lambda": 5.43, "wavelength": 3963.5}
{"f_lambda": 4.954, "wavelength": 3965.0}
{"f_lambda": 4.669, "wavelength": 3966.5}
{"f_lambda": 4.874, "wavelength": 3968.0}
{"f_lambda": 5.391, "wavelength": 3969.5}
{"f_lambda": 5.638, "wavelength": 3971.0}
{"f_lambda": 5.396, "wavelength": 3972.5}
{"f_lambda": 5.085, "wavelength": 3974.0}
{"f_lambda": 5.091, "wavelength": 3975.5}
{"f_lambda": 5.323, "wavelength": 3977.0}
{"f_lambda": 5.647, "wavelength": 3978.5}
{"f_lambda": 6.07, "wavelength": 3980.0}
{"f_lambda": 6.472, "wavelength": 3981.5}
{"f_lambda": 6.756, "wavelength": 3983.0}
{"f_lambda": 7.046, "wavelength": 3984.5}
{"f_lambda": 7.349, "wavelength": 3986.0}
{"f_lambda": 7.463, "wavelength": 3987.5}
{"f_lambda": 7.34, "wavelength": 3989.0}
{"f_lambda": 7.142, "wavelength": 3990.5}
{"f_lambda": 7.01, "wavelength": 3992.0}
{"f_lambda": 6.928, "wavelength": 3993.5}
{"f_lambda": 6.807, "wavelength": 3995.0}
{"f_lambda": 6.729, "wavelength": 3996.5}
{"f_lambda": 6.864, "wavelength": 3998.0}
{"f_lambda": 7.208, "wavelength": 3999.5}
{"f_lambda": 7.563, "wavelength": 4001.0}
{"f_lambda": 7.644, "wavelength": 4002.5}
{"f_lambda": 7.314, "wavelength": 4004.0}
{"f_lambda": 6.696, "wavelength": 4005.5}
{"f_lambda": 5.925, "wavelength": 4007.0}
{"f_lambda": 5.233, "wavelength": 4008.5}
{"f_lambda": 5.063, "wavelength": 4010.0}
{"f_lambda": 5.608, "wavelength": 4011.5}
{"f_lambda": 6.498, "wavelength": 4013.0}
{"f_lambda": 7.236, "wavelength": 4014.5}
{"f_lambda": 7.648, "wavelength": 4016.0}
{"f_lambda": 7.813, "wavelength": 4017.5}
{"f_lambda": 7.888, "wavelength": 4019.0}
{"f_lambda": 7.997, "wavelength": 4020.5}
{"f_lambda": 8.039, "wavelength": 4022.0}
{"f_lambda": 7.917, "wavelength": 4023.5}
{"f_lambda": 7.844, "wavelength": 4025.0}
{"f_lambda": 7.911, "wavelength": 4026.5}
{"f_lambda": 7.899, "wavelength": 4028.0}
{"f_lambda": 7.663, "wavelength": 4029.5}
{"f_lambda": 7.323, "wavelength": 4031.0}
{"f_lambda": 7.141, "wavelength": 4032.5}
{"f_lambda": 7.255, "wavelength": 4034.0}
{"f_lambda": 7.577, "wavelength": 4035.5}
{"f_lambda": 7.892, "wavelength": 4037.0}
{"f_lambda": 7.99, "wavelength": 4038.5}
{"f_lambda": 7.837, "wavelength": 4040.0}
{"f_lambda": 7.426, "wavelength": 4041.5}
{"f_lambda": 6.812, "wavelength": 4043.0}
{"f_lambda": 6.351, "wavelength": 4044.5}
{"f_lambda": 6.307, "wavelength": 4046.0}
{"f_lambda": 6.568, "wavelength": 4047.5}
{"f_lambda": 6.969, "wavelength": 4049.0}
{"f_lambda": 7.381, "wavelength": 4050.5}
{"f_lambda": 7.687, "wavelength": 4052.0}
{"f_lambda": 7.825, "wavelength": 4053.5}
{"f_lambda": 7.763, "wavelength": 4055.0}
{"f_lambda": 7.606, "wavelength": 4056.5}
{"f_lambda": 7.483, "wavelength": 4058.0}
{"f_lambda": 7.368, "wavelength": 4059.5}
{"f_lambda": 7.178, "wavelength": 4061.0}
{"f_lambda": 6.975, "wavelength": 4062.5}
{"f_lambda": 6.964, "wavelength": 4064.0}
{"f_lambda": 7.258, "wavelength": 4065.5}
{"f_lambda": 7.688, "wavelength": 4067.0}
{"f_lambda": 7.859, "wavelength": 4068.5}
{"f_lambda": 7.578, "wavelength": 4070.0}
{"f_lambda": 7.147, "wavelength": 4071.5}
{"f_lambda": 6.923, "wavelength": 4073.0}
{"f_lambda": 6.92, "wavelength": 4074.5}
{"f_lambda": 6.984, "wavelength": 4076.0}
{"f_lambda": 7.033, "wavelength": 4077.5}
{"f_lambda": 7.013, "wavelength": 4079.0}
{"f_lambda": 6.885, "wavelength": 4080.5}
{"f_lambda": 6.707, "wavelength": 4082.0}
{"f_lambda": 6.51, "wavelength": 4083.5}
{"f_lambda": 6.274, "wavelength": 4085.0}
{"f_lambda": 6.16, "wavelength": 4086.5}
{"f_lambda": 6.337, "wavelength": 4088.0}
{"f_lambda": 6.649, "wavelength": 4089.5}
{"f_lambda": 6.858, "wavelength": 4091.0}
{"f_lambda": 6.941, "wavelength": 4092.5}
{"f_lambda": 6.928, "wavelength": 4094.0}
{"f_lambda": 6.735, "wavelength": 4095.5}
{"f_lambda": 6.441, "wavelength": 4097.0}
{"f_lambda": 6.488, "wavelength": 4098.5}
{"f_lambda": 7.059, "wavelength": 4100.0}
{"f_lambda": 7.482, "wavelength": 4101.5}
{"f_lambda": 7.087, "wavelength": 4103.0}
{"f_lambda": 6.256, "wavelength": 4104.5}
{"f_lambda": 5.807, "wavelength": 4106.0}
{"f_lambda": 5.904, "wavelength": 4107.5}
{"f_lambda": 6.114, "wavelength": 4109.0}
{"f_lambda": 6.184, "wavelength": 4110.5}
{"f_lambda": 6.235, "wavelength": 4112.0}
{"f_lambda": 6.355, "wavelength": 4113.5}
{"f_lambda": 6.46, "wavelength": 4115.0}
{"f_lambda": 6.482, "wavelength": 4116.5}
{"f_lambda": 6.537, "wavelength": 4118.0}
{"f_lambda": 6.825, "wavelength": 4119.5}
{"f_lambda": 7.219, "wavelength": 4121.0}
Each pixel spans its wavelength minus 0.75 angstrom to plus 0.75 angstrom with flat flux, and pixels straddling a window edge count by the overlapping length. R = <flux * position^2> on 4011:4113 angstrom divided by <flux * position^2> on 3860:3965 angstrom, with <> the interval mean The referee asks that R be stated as 1.23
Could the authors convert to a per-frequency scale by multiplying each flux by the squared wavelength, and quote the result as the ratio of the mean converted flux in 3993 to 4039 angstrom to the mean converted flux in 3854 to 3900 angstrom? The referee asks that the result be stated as 1.21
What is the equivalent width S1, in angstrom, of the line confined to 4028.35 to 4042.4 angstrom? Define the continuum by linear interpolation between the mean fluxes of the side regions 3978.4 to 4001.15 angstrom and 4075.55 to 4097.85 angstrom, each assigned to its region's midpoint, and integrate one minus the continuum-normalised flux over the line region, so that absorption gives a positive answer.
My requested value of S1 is -1.6 angstrom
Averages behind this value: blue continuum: 6.92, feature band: 7.57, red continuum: 6.69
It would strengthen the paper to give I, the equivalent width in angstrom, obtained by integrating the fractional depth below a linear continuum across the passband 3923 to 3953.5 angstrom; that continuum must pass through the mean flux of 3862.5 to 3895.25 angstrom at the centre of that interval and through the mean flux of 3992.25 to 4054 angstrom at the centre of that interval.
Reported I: 4.7 angstrom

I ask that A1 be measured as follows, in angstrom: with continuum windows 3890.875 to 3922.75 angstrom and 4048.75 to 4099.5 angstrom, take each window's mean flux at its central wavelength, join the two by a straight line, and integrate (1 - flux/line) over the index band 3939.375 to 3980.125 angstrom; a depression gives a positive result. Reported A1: 5.1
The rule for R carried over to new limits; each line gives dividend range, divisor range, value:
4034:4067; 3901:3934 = 1.21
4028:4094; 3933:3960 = 1.30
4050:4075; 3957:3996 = 1.27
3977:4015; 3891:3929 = 1.09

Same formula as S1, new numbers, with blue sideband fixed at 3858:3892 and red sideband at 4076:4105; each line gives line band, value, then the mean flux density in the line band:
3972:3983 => 1.7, 5.67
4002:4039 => -3.0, 7.23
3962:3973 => 2.4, 5.23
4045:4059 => -1.2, 7.27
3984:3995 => -0.8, 7.16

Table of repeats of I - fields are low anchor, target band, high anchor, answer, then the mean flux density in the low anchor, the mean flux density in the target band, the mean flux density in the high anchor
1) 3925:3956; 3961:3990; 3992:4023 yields 2.15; 5.72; 5.9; 6.94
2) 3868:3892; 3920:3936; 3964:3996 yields 1.49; 6.41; 5.69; 6.12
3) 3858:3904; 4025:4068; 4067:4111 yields -4.55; 6.34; 7.37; 6.75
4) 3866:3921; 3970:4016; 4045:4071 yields 3.29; 6.48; 6.48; 7.31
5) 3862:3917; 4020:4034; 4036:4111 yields -1.77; 6.48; 7.72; 6.98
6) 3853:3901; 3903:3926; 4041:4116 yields -1.63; 6.36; 6.92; 6.88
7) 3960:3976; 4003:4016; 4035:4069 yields 0.00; 5.31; 6.31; 7.33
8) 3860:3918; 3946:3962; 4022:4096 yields 0.97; 6.5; 6.36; 7.2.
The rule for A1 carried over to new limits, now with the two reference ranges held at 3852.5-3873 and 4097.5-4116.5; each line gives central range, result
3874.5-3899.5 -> 3.70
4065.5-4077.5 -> -1.38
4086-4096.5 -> -0.29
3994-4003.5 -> -0.64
